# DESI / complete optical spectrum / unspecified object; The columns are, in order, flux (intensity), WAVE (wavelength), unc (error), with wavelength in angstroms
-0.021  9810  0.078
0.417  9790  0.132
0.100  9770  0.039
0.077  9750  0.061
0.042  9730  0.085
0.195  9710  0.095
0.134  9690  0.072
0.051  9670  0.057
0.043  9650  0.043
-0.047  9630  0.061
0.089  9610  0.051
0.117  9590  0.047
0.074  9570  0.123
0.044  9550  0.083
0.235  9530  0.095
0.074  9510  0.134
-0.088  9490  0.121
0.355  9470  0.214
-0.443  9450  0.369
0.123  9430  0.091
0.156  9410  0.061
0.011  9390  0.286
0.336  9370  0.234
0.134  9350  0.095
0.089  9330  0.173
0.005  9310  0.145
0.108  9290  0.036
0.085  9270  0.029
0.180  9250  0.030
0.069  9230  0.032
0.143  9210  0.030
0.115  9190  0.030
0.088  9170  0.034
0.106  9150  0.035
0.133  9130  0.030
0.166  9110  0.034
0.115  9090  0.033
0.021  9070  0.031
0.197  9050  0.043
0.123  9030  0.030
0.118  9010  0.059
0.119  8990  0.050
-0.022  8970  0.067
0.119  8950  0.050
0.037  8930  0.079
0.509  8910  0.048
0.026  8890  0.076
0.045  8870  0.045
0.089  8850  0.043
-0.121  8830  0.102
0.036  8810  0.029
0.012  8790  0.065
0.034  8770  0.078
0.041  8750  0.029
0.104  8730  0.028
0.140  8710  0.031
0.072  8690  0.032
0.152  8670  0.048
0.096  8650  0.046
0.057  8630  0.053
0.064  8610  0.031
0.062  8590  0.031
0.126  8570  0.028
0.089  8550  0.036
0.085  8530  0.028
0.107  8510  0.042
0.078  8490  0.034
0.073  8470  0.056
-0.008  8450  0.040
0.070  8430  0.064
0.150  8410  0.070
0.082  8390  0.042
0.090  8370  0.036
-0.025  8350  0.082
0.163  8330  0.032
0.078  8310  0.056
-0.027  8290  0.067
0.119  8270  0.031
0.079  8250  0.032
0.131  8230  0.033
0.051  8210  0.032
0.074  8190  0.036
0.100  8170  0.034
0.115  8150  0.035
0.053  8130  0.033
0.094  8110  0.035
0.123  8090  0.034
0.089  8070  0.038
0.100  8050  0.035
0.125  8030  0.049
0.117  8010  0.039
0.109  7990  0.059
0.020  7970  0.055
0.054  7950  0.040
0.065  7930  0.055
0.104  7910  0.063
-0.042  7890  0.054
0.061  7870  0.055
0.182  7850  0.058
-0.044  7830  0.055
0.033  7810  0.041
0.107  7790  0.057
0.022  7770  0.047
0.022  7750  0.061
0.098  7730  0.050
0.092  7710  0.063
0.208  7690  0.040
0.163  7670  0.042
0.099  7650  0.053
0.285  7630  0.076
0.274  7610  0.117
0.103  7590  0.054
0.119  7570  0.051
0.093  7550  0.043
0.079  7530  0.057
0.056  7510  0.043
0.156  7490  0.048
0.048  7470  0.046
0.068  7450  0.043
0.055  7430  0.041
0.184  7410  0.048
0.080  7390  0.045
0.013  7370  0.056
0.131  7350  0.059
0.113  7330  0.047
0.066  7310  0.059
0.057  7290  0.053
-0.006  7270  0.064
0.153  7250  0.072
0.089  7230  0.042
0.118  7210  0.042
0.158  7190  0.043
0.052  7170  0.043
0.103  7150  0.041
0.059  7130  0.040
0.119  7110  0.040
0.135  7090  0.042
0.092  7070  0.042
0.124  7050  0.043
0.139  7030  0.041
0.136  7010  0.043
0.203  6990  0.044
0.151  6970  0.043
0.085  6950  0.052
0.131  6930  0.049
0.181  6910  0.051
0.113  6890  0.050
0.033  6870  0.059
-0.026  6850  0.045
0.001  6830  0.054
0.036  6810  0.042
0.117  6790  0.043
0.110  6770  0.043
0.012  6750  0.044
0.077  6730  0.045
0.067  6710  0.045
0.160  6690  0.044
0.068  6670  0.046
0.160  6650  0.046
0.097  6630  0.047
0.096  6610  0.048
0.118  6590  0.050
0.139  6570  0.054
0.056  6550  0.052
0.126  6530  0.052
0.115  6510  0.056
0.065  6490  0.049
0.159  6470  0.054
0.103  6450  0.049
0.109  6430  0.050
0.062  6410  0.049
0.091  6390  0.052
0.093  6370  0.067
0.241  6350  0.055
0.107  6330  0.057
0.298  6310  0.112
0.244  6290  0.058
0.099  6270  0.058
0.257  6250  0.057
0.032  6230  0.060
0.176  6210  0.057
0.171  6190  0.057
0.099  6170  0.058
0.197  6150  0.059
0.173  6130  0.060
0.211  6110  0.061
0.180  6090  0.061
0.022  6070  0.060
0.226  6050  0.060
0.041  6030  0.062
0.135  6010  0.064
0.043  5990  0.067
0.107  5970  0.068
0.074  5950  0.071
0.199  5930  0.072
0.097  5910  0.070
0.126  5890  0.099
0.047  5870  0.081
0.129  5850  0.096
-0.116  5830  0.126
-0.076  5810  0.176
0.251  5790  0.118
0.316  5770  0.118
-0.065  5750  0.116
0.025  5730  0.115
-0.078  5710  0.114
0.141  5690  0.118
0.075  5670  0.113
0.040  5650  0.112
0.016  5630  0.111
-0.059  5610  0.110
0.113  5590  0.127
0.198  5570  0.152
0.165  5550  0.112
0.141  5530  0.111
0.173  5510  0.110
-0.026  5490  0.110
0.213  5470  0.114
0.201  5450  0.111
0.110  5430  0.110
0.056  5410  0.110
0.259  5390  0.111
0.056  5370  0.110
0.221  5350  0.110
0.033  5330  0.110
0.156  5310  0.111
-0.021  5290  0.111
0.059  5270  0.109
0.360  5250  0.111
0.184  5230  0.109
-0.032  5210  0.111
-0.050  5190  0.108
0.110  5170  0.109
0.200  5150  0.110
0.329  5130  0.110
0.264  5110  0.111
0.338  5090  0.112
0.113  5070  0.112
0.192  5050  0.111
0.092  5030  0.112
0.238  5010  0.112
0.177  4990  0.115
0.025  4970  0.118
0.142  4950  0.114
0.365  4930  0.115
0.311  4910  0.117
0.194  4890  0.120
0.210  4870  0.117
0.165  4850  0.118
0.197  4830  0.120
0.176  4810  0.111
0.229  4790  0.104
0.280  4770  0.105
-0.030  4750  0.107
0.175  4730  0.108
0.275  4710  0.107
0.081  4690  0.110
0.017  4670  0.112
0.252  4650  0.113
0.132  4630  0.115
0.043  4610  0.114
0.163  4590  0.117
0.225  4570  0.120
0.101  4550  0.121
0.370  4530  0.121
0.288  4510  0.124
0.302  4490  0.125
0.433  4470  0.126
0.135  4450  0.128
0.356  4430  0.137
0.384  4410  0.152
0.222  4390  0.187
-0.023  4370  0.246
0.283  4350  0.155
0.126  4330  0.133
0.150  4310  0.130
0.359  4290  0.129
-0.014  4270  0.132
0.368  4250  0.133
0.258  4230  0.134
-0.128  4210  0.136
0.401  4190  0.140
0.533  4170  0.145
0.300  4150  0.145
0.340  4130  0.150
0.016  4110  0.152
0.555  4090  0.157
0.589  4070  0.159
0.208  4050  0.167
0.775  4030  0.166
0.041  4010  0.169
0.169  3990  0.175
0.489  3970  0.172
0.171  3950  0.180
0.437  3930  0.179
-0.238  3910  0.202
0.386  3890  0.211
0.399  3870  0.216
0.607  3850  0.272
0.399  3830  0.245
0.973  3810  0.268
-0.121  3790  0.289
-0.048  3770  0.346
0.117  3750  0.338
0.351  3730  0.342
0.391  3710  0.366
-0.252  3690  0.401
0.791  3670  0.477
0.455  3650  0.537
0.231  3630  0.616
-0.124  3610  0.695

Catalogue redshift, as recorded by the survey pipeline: 1.39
